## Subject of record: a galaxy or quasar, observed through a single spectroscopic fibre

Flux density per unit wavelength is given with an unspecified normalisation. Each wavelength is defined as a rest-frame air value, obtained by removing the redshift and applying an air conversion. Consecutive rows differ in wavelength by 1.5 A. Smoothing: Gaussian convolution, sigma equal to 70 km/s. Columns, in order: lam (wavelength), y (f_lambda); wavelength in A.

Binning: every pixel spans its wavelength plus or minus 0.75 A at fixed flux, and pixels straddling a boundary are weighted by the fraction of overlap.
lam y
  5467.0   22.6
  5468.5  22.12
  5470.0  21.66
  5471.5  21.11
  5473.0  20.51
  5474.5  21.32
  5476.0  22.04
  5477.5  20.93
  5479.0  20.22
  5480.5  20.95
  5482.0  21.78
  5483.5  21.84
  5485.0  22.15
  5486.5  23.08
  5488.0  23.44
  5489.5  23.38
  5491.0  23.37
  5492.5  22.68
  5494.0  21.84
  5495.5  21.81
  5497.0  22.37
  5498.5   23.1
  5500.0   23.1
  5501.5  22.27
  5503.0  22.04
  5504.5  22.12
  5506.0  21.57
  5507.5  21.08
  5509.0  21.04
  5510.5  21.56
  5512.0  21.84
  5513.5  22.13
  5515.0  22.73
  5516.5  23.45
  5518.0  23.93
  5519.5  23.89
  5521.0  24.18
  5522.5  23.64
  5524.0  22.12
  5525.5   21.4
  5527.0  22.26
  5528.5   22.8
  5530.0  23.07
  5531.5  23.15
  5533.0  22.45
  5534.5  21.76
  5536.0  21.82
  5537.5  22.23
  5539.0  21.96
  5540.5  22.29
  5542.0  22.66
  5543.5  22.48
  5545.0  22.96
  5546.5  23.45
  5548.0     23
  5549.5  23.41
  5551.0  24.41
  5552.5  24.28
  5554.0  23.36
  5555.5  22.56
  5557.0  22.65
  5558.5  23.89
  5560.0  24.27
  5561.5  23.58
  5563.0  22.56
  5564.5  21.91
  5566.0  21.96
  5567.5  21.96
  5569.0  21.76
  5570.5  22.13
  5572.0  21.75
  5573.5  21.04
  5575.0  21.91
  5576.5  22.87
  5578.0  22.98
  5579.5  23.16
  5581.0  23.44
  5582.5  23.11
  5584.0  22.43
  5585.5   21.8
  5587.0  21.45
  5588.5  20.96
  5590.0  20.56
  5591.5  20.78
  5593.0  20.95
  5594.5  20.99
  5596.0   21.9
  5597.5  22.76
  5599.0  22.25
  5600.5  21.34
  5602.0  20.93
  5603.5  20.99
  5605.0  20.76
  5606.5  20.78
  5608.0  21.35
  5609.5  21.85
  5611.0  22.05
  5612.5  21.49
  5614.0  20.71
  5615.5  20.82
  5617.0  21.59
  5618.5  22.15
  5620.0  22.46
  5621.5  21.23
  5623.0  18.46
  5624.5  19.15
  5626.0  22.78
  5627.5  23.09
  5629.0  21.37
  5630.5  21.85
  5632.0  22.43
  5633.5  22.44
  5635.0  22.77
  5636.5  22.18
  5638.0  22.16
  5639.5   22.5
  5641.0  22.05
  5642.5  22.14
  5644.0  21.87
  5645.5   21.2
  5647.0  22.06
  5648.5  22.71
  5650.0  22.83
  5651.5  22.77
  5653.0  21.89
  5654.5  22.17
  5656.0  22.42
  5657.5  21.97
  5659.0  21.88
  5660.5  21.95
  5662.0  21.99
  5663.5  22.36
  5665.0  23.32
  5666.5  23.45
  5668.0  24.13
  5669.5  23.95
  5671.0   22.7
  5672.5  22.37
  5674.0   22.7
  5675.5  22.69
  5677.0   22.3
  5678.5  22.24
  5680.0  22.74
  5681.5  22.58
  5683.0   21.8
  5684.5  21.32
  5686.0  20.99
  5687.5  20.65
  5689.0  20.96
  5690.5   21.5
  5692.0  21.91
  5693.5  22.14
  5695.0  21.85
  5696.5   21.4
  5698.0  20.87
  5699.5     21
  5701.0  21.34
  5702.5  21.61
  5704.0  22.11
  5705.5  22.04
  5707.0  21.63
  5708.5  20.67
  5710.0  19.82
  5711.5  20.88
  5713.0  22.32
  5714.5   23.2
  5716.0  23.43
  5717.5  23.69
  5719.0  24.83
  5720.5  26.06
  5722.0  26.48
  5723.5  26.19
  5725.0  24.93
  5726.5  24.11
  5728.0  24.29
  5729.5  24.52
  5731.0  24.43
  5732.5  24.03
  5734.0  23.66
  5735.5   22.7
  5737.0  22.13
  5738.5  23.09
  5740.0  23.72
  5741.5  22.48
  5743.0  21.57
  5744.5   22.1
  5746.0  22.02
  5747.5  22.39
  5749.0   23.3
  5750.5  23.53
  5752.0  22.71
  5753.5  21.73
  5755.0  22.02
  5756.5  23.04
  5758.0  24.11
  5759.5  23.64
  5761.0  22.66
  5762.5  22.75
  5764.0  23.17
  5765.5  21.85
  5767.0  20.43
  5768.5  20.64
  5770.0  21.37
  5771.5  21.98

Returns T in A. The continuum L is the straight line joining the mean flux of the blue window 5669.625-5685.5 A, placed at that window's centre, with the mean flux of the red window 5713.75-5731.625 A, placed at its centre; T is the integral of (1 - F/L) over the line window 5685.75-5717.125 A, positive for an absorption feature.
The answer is 2.7 A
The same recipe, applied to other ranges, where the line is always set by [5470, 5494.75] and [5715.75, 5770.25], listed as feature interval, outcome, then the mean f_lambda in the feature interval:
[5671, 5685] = 0.4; 22.3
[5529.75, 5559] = -0.9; 22.9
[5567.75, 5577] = 0.2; 21.9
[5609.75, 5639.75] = 1.3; 21.7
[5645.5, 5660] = 0.3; 22.2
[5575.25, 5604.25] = 0.8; 21.9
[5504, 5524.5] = -0.4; 22.5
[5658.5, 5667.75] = 0.1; 22.6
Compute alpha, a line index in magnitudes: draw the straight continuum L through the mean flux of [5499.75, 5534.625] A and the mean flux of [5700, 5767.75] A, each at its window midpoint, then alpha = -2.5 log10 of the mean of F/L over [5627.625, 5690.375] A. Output 0.03 mag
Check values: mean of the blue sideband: 22.5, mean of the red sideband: 23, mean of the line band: 22.3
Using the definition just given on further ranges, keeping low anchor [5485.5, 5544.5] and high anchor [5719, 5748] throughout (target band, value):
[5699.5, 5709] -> 0.099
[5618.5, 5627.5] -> 0.099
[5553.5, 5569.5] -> 0.000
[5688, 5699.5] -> 0.100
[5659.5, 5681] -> 0.030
